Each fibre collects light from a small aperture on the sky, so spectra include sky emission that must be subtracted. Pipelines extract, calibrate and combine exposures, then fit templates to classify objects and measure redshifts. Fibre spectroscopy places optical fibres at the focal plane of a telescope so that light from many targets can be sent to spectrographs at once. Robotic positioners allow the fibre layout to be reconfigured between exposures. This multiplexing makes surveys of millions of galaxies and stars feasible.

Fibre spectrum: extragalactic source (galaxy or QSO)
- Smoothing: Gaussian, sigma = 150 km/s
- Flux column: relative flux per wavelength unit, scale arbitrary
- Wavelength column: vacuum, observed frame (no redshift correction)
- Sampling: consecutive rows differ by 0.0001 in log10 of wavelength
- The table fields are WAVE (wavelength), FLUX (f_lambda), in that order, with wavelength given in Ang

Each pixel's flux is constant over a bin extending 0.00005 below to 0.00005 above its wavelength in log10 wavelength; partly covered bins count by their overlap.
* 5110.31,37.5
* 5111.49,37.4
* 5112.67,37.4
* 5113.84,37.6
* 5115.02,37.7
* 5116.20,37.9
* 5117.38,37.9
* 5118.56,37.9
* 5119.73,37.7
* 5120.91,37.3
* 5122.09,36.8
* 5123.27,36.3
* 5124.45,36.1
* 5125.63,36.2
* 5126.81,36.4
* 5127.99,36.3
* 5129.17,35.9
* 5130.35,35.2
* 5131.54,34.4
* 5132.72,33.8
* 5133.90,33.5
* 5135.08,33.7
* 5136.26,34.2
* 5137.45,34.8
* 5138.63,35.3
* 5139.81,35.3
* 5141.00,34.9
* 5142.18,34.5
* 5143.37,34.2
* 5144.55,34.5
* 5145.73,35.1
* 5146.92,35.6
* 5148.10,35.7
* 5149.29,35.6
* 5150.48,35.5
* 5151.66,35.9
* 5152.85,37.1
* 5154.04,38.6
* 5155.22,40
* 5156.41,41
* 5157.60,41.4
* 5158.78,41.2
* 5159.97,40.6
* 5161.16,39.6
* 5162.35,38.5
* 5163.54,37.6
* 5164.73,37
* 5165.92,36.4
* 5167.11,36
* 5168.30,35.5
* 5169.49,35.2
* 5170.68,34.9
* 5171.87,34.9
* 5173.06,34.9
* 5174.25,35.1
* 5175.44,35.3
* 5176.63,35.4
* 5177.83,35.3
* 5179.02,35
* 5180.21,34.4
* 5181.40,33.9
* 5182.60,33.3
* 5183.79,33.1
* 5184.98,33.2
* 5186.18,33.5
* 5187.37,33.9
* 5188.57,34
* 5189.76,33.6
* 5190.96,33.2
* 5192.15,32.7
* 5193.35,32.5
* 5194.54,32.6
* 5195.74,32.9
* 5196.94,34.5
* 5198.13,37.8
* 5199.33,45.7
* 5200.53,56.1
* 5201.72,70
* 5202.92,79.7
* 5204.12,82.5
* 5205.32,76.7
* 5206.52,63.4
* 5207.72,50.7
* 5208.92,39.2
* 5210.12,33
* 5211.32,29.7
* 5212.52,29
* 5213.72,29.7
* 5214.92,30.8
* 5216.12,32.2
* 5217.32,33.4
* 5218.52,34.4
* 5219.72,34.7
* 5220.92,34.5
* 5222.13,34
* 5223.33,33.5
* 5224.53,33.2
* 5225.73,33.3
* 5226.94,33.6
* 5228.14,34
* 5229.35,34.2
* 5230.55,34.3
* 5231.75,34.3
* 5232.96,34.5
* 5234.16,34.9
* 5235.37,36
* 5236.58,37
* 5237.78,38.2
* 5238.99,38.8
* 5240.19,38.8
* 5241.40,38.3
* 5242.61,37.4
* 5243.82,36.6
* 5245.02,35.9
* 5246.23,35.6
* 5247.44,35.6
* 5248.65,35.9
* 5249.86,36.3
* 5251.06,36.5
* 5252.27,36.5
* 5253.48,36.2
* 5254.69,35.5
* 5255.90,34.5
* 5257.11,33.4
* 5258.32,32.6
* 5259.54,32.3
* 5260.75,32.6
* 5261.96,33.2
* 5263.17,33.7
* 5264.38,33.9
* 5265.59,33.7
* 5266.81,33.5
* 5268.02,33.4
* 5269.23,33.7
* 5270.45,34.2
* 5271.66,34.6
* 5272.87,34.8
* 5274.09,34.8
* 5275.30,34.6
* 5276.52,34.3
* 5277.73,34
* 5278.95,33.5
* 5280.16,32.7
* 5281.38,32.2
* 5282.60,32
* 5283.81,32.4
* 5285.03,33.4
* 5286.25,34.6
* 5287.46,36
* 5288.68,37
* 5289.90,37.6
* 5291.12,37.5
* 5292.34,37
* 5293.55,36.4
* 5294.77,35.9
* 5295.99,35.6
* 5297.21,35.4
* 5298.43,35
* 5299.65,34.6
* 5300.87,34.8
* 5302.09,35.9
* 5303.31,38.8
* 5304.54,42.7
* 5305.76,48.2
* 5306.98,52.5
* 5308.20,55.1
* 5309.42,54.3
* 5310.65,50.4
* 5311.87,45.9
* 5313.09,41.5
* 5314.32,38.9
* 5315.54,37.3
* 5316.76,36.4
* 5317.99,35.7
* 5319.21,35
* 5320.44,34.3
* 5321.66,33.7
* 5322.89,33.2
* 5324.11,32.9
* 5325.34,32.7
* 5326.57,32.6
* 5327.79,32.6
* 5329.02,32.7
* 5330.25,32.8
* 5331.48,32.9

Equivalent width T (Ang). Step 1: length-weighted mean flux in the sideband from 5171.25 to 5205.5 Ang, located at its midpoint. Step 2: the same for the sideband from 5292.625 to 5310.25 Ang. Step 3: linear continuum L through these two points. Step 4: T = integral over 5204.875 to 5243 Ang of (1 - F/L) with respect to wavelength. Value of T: 3.6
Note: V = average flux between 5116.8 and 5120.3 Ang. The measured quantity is 37.9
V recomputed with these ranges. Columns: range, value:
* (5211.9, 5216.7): 30.4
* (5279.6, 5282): 32.3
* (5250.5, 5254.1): 36.4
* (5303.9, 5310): 50.5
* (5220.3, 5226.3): 33.7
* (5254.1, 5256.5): 35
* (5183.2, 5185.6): 33.1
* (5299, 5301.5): 34.7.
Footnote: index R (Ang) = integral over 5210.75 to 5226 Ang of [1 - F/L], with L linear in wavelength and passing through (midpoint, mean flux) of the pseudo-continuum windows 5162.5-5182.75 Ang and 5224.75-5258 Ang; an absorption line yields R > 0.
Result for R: 1.35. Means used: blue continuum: 35.4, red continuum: 35.7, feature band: 32.5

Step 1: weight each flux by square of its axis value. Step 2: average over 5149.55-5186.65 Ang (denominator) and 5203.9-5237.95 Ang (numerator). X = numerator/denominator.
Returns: 1.07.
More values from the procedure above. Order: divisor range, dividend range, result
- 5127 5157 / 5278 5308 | 1.10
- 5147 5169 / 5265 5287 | 0.93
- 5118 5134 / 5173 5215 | 1.17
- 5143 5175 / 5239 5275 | 0.98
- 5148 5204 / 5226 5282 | 0.93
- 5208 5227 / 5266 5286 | 1.03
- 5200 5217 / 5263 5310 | 0.76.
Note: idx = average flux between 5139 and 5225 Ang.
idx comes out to 38.5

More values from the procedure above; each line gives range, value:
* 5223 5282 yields 34.8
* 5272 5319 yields 38.1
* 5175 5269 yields 37.6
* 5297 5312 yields 43.5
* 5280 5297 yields 35.1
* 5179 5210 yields 43.8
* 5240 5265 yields 35.2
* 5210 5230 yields 32.8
